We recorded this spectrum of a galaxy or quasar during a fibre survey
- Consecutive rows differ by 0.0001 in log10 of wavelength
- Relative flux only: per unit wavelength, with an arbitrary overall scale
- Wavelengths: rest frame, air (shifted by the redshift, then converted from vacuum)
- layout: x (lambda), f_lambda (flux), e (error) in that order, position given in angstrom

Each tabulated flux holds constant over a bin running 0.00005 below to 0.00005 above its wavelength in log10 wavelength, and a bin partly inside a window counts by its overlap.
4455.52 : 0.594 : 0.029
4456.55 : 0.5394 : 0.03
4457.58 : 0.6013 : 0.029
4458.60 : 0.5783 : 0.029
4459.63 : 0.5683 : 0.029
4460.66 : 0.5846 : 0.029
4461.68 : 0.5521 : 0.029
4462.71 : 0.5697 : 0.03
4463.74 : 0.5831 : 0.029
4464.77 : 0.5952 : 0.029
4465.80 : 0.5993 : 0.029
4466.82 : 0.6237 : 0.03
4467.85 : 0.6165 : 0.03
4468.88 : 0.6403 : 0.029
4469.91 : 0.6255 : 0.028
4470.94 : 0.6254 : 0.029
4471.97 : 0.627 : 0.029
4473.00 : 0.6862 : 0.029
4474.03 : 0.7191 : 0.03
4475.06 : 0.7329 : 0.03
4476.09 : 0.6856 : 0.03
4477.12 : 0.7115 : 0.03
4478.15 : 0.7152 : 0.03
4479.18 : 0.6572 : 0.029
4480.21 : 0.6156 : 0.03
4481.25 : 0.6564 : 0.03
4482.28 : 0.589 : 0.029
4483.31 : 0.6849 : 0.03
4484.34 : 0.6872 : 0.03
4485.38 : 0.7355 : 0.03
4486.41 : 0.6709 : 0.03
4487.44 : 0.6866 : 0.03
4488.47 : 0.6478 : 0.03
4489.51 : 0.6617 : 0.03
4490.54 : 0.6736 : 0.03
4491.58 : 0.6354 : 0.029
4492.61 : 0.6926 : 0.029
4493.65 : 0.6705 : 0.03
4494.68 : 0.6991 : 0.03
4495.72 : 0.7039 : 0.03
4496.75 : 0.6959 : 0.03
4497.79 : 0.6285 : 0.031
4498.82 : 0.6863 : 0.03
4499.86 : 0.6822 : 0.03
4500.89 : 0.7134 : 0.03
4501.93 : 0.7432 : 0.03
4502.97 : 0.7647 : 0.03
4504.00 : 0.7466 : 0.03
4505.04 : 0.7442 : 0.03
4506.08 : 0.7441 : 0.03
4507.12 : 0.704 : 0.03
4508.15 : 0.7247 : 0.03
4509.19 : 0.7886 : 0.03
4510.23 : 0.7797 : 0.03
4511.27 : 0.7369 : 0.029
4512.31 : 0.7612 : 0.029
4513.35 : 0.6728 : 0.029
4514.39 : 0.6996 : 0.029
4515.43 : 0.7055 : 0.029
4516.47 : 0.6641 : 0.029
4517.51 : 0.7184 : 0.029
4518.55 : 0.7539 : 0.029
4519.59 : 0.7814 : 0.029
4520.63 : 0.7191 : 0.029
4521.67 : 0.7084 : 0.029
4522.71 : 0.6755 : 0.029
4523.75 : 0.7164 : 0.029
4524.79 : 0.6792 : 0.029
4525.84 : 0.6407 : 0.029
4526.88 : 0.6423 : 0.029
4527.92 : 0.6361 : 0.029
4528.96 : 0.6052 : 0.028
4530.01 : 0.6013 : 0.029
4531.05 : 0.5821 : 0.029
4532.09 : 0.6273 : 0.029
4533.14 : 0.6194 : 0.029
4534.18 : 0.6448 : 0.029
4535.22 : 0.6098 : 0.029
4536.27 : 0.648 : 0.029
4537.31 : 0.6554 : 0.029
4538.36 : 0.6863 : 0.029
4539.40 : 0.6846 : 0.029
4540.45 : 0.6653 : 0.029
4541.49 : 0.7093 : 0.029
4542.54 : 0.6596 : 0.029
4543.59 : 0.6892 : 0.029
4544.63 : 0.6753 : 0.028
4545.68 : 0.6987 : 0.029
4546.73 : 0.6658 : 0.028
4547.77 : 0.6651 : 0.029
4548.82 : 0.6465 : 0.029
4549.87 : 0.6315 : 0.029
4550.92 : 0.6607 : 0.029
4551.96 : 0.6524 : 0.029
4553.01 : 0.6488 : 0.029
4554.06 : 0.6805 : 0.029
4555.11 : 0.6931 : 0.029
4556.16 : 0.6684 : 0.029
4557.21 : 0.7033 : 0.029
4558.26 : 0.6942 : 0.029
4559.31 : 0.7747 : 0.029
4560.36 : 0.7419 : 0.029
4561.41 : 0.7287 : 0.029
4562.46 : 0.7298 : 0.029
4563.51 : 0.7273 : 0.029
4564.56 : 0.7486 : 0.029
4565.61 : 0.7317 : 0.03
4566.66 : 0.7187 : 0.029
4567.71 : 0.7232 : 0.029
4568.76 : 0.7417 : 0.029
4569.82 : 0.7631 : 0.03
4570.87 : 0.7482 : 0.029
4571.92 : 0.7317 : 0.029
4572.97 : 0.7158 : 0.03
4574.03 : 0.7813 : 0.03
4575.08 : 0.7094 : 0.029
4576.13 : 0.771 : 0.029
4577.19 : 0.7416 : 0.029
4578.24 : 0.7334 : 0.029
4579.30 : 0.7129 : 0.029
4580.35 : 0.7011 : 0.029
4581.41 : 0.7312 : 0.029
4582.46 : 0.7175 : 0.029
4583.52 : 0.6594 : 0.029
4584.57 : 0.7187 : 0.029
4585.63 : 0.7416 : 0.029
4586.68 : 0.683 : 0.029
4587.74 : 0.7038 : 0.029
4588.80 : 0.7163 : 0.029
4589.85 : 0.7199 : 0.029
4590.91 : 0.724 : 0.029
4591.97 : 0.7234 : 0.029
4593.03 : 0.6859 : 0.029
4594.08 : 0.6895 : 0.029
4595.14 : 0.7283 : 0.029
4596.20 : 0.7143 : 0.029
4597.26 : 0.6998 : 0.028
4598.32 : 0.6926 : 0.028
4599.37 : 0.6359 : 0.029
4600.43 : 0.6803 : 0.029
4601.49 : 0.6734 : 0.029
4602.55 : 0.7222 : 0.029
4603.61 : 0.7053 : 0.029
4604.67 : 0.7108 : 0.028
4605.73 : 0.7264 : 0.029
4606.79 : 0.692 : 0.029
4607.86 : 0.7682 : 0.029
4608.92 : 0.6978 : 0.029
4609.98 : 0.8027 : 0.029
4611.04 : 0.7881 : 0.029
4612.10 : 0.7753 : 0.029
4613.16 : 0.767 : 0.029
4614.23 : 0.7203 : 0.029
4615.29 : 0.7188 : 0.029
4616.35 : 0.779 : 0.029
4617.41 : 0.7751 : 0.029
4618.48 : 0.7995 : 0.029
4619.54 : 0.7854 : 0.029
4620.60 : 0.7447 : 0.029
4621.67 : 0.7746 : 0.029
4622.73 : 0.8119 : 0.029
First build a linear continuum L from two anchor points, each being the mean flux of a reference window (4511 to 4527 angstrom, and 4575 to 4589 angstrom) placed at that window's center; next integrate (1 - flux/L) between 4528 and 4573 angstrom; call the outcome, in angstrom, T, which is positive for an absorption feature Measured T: 1.8 angstrom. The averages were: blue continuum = 0.706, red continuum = 0.717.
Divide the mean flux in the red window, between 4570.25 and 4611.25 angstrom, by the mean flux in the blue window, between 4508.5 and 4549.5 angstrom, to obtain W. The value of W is 1.1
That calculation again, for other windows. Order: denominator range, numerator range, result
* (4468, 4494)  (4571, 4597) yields 1.08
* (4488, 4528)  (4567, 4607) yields 1.02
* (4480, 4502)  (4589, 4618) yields 1.07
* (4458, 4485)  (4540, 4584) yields 1.11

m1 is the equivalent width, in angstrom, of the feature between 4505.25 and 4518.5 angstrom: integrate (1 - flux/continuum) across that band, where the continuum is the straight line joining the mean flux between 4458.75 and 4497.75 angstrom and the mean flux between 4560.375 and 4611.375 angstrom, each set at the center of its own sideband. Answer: -1.1 angstrom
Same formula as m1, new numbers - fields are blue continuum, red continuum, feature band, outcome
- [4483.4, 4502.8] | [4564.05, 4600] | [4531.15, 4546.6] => 0.9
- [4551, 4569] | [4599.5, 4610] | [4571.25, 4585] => -0.3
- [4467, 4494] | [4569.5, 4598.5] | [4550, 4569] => 0.0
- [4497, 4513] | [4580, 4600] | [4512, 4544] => 2.2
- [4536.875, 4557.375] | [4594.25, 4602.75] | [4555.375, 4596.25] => -2.4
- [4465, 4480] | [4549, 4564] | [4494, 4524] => -2.0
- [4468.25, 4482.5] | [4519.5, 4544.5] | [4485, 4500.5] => -0.3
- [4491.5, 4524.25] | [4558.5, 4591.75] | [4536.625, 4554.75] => 1.3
